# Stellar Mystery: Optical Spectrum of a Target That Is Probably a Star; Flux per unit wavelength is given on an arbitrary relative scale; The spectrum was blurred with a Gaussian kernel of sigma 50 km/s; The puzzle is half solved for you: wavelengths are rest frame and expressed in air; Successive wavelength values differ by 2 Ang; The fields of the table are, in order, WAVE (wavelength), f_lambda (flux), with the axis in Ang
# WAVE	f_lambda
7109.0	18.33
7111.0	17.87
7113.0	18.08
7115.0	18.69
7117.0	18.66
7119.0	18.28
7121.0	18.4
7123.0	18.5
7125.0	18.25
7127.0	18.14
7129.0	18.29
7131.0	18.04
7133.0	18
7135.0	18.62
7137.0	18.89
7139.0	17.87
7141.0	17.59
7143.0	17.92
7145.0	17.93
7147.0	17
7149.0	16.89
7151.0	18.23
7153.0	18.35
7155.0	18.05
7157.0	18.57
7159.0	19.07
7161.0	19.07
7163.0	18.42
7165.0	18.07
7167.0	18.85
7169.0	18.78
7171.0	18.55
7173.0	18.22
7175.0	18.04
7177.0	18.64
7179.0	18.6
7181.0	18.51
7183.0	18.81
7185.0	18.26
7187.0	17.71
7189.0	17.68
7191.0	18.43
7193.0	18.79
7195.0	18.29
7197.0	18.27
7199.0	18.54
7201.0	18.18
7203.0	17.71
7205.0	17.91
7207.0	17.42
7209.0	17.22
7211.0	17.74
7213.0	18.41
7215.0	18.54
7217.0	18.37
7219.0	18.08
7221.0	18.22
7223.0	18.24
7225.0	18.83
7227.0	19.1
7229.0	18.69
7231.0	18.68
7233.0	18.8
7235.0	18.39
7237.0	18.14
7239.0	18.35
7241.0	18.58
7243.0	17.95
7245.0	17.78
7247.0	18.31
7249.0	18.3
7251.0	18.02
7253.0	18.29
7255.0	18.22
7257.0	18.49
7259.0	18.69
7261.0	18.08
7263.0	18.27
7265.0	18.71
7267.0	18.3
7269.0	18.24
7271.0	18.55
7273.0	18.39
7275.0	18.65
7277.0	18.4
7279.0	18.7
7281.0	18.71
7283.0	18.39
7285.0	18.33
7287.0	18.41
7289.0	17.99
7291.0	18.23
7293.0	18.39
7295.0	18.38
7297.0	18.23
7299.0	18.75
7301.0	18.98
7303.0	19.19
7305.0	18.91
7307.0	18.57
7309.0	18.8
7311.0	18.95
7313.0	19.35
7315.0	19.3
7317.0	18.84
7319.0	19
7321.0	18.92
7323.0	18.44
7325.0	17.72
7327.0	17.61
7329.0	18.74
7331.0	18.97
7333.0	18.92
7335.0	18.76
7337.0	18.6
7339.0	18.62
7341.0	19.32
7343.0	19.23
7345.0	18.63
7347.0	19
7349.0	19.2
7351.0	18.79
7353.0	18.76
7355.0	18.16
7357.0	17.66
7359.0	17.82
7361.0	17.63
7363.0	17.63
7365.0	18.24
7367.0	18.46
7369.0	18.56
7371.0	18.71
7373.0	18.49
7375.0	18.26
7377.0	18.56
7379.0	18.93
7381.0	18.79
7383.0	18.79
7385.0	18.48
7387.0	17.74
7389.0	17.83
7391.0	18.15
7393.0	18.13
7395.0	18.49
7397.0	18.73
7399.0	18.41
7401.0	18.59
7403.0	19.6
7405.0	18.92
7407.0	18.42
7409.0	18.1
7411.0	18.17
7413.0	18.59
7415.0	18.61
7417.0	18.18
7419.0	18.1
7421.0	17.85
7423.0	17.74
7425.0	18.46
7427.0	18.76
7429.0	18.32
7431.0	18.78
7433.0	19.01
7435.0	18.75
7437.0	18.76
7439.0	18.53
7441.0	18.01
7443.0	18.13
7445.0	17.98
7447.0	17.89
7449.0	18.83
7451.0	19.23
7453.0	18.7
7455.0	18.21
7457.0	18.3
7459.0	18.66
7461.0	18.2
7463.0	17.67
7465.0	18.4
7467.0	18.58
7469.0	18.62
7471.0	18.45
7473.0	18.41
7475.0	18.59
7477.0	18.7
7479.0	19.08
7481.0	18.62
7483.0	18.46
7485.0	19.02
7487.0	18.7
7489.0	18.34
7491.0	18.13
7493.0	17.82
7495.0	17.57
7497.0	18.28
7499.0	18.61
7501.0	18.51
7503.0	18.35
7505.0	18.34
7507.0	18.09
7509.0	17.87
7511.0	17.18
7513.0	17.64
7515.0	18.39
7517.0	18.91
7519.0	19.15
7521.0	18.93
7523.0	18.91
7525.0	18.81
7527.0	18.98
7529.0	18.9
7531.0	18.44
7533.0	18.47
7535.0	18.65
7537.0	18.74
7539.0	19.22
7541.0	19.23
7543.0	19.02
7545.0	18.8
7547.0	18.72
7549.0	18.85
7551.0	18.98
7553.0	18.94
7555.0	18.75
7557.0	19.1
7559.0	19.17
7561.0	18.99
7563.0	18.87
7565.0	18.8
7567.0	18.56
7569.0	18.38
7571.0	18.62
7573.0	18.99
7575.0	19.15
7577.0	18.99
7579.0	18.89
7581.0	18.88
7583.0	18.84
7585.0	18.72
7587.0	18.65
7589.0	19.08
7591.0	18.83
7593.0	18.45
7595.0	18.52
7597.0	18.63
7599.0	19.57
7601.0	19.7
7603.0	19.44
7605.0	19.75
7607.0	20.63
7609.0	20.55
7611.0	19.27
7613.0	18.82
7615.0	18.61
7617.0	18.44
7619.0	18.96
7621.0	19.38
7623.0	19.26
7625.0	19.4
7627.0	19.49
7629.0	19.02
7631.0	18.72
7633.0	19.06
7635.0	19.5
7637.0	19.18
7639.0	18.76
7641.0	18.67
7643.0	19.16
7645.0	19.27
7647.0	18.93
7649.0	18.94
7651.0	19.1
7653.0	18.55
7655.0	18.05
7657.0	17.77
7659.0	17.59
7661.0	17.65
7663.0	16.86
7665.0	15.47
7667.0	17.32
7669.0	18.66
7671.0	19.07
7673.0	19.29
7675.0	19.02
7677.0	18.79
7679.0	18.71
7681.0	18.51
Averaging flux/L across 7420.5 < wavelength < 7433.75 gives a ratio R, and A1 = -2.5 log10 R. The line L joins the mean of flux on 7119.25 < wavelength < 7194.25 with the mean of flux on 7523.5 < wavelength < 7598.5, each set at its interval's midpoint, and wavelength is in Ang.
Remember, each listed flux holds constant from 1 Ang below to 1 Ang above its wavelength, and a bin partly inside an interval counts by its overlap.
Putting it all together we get 0.01 mag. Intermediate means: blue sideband 18.3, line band 18.4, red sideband 18.8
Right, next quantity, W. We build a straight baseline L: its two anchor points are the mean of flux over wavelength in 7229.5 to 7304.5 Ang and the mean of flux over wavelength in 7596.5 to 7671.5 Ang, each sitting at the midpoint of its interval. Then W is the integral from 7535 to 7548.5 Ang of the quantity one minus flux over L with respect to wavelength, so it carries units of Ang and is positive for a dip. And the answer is -0.15 Ang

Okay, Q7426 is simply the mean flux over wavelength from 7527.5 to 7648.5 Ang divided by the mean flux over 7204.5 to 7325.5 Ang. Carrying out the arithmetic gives 1.03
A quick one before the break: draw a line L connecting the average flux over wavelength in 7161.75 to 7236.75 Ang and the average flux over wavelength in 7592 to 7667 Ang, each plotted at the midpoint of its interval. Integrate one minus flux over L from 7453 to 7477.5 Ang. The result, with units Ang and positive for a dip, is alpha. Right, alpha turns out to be 0.3 Ang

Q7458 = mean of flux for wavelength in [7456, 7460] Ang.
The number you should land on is 18.5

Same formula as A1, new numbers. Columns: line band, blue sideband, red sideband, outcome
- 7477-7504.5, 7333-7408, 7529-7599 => 0.017 mag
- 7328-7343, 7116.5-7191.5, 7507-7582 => -0.022 mag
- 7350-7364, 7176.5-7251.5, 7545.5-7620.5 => 0.029 mag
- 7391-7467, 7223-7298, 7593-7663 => 0.013 mag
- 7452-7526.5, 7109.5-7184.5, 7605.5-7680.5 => 0.012 mag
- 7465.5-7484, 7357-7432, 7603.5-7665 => -0.004 mag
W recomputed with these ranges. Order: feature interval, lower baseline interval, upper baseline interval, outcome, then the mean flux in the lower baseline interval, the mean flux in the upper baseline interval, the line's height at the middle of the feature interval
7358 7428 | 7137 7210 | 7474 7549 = 0.2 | 18.2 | 18.5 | 18.4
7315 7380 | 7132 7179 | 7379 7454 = -0.5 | 18.3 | 18.5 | 18.4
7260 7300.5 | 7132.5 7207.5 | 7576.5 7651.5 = 0.1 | 18.2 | 19.1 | 18.5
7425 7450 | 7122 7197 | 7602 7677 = 0.1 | 18.3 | 18.8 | 18.6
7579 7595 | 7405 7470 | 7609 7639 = 0.2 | 18.4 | 19.1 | 19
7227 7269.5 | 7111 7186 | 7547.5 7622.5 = 0.2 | 18.3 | 19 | 18.5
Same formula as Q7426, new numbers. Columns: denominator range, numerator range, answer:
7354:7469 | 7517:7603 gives 1.03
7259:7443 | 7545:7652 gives 1.03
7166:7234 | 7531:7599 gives 1.03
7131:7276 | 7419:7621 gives 1.02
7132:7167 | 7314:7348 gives 1.03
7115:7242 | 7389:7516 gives 1.01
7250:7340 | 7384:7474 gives 0.99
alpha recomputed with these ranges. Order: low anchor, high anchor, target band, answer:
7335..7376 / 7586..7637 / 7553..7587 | 0.40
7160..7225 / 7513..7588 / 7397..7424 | 0.29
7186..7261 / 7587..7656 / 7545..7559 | 0.04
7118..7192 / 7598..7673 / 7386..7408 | 0.11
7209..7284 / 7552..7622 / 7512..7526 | 0.16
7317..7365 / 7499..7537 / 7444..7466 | 0.15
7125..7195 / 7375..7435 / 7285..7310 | -0.26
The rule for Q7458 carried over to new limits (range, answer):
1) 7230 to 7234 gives 18.7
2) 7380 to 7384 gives 18.8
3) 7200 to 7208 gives 17.8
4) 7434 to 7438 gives 18.8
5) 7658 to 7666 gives 16.9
